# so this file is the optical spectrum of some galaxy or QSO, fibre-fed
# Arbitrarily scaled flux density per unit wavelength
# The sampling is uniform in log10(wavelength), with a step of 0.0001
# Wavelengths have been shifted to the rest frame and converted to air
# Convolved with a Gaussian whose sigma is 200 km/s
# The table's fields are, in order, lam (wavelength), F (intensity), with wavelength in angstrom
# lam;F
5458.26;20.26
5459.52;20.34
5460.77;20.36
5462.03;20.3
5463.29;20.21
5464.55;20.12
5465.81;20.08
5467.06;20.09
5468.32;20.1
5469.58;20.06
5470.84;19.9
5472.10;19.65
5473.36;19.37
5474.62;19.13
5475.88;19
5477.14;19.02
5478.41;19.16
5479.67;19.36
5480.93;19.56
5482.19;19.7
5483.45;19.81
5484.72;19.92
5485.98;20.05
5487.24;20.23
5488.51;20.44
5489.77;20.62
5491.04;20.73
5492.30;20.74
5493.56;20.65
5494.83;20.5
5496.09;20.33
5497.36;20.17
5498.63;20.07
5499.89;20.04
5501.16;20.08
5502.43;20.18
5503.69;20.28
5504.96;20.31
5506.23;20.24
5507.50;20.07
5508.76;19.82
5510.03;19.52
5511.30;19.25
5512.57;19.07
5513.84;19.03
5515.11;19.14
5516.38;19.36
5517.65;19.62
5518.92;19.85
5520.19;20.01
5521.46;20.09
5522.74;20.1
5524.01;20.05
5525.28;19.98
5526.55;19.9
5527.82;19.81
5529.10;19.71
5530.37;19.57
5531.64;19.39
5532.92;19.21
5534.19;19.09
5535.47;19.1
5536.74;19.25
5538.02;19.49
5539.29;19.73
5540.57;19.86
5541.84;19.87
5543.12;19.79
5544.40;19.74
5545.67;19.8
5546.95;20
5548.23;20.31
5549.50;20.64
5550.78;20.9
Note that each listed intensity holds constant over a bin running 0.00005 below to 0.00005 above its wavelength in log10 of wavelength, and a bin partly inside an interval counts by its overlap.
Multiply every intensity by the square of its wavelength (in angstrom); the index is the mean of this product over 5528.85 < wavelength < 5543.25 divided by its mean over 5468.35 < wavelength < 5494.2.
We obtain 1.00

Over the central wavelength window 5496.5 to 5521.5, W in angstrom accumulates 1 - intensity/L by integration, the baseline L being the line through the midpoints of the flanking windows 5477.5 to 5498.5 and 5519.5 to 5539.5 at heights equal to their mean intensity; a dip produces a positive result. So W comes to 0.08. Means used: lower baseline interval 20.1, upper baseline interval 19.7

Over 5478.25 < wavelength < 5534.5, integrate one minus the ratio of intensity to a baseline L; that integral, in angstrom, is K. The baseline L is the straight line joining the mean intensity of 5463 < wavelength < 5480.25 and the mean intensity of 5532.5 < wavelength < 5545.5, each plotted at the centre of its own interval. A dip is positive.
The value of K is -0.87 angstrom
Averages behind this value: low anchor 19.6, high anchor 19.5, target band 19.9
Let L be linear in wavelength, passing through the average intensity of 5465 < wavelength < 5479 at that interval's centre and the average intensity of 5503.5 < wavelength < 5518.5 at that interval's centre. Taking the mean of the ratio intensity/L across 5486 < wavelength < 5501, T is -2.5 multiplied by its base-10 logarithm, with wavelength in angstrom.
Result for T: -0.04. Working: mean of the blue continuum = 19.6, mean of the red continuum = 19.6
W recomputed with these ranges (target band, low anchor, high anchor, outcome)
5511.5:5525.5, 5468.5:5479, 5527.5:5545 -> -0.1 angstrom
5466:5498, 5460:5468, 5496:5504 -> 0.4 angstrom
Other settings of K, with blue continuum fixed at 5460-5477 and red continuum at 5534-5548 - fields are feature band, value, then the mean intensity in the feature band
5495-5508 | -0.28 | 20.2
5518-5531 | -0.14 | 19.9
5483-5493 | -0.27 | 20.3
